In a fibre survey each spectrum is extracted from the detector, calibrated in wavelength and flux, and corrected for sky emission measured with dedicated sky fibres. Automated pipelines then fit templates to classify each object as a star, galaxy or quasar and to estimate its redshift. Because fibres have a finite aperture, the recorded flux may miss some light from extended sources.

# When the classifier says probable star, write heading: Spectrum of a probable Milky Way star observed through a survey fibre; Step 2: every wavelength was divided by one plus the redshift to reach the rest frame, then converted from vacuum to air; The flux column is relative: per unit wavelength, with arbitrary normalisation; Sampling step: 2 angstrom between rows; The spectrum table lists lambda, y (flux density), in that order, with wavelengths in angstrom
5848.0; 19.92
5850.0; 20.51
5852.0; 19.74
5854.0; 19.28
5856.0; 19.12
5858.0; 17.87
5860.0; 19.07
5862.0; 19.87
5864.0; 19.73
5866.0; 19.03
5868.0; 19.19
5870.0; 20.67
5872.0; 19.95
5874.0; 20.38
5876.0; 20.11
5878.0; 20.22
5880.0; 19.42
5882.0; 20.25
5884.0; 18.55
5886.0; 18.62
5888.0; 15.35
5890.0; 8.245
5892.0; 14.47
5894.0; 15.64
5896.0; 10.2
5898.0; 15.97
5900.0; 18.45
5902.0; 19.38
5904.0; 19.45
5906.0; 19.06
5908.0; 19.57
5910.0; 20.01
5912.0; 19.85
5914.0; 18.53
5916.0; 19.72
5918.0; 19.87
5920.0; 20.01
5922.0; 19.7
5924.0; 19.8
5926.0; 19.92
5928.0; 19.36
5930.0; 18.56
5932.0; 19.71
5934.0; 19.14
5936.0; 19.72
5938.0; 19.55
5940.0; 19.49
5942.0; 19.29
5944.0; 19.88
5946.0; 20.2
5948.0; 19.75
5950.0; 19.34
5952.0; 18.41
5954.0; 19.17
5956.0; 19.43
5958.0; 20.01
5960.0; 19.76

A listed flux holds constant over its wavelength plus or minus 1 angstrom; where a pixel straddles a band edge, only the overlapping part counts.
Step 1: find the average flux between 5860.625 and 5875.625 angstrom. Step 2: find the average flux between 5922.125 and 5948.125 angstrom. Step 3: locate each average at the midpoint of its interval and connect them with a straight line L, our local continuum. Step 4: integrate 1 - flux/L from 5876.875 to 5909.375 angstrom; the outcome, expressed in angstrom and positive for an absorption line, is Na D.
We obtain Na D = 4.3 angstrom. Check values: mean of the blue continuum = 19.8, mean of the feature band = 17.1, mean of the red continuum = 19.6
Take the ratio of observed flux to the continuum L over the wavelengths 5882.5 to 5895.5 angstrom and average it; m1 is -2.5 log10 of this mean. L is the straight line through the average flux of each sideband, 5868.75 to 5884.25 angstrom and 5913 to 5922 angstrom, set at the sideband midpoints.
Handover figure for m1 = 0.29 mag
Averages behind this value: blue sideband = 20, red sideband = 19.6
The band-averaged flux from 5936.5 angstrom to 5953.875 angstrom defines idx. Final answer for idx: 19.5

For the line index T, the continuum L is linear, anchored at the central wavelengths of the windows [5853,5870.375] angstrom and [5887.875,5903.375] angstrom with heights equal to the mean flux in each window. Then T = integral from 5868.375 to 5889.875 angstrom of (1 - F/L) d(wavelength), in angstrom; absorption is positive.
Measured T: -2.39 angstrom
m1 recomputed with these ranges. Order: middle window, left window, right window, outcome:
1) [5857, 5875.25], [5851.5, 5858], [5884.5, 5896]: -0.12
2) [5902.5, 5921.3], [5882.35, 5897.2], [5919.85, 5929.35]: -0.10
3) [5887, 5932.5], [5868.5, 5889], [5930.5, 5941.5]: 0.09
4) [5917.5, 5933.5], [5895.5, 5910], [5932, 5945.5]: -0.04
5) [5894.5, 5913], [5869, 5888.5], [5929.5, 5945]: 0.09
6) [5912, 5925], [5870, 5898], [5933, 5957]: -0.07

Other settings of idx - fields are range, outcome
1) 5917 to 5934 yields 19.6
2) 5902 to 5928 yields 19.6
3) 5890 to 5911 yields 16.8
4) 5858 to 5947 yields 18.7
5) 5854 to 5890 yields 19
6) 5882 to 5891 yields 15.8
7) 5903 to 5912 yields 19.6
